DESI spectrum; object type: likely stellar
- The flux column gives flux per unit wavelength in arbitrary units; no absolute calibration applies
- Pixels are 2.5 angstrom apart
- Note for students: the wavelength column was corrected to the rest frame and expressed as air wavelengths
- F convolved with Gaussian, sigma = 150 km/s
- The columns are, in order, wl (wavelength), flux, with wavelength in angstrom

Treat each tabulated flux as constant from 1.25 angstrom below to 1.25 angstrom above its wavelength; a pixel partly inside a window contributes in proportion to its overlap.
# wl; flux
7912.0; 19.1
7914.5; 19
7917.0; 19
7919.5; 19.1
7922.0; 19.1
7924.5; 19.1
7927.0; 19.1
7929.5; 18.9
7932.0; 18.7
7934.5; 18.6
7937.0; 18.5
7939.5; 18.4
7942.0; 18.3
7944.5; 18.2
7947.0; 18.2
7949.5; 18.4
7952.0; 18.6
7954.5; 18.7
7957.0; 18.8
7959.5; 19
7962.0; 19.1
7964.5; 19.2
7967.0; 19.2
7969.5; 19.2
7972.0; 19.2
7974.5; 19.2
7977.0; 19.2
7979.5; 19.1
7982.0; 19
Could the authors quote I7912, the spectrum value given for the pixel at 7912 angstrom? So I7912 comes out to 19.1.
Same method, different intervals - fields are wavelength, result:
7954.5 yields 18.7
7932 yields 18.7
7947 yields 18.2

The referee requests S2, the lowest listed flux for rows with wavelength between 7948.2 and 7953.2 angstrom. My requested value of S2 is 18.4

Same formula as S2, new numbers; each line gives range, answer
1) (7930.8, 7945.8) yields 18.2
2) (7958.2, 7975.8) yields 19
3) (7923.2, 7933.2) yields 18.7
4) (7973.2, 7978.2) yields 19.2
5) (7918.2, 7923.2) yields 19.1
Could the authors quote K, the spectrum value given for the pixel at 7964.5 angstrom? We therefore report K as 19.2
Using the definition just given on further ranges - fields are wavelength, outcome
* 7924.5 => 19.1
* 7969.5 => 19.2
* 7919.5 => 19.1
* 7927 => 19.1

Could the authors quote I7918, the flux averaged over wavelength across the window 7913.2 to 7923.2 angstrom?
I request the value 19.1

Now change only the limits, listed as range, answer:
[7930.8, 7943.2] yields 18.5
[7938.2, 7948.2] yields 18.3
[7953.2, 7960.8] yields 18.8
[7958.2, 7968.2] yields 19.1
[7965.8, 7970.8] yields 19.2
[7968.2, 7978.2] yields 19.2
